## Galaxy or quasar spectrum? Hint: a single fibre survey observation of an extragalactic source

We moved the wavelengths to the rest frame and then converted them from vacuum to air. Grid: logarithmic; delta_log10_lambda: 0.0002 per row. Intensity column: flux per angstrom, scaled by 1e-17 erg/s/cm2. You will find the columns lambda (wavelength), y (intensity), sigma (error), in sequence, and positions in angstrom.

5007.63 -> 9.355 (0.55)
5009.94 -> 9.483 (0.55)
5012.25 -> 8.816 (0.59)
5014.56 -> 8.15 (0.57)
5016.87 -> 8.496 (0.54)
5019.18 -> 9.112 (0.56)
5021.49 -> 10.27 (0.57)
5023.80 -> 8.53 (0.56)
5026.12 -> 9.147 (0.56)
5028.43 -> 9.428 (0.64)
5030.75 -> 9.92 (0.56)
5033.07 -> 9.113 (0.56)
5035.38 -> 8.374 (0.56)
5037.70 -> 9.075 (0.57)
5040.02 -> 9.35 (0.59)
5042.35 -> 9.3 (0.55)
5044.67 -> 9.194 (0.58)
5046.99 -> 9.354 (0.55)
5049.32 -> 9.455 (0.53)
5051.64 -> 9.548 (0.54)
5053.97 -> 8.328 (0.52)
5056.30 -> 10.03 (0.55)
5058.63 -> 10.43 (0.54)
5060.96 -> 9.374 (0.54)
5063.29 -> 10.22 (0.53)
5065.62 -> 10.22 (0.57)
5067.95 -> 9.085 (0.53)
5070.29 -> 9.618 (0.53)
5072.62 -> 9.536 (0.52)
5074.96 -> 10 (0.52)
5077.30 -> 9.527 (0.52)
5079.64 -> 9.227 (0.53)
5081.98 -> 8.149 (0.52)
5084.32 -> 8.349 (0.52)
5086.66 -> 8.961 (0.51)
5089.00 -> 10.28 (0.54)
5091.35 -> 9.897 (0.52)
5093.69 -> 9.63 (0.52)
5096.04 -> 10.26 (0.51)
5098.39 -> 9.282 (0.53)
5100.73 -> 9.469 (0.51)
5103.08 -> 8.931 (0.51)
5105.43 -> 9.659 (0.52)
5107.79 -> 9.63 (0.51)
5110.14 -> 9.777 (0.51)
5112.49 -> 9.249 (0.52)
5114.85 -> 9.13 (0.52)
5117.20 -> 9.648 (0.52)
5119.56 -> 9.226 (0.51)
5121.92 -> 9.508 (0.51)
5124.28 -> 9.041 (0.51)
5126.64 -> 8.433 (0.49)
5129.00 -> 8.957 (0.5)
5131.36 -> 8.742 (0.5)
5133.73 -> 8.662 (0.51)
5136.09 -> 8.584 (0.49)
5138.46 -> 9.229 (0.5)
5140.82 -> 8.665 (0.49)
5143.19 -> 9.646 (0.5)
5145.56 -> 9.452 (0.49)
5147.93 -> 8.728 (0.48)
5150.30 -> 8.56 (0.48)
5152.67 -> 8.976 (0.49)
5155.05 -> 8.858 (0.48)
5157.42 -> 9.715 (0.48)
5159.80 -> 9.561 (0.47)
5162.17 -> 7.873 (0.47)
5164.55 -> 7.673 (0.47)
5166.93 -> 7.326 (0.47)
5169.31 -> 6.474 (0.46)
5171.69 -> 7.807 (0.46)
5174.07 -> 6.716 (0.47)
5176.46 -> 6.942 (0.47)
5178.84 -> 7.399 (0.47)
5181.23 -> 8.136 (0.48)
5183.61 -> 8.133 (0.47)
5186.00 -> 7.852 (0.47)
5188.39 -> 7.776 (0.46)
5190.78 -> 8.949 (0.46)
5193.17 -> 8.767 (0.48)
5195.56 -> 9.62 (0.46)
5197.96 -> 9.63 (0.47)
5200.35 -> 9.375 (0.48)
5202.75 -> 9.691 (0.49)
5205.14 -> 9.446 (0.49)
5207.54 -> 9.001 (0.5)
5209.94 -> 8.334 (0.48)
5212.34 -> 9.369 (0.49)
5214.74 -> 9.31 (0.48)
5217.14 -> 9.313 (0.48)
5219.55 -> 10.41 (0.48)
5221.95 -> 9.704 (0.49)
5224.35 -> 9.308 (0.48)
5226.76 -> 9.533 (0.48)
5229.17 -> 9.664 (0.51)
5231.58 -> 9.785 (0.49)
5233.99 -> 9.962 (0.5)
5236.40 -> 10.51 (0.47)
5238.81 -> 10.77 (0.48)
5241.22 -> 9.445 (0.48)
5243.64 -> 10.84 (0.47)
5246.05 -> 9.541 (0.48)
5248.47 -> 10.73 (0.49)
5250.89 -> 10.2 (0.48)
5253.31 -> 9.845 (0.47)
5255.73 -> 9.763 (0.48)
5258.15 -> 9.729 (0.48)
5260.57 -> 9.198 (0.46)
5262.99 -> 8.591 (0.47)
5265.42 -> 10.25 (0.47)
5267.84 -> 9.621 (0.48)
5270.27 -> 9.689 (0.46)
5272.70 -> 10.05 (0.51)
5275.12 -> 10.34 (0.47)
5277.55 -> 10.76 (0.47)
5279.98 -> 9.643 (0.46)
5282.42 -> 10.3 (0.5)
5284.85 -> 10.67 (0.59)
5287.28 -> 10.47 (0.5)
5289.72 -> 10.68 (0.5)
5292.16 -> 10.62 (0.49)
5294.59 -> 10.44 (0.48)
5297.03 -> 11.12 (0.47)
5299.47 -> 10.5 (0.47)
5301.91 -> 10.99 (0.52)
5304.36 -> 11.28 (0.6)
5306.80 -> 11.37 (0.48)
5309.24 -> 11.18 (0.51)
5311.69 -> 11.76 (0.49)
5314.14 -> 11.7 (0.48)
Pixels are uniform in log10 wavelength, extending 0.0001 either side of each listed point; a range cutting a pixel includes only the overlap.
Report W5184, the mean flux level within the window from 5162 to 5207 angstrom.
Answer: 8.21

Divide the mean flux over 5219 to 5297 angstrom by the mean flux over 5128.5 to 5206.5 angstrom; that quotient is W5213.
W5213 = 1.18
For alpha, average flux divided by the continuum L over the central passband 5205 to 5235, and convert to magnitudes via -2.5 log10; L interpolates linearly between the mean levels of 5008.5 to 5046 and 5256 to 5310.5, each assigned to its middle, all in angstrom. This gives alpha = 0.06 mag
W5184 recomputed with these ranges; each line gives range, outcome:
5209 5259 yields 9.82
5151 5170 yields 8.36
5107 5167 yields 8.98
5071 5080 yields 9.6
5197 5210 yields 9.32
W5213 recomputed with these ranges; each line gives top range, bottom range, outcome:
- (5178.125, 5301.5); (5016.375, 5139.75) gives 1.04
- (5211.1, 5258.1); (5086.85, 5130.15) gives 1.05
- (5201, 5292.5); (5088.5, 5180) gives 1.11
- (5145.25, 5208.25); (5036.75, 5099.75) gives 0.89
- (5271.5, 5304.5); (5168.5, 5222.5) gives 1.22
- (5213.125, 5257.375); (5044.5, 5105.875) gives 1.05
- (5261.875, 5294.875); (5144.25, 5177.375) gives 1.24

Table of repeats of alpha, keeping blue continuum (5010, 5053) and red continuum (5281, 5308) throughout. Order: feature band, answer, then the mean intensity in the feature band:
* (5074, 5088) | 0.05 mag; 9.04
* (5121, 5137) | 0.11 mag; 8.84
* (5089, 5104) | -0.01 mag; 9.64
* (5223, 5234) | 0.08 mag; 9.62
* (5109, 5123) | 0.03 mag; 9.42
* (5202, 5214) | 0.12 mag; 9.16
